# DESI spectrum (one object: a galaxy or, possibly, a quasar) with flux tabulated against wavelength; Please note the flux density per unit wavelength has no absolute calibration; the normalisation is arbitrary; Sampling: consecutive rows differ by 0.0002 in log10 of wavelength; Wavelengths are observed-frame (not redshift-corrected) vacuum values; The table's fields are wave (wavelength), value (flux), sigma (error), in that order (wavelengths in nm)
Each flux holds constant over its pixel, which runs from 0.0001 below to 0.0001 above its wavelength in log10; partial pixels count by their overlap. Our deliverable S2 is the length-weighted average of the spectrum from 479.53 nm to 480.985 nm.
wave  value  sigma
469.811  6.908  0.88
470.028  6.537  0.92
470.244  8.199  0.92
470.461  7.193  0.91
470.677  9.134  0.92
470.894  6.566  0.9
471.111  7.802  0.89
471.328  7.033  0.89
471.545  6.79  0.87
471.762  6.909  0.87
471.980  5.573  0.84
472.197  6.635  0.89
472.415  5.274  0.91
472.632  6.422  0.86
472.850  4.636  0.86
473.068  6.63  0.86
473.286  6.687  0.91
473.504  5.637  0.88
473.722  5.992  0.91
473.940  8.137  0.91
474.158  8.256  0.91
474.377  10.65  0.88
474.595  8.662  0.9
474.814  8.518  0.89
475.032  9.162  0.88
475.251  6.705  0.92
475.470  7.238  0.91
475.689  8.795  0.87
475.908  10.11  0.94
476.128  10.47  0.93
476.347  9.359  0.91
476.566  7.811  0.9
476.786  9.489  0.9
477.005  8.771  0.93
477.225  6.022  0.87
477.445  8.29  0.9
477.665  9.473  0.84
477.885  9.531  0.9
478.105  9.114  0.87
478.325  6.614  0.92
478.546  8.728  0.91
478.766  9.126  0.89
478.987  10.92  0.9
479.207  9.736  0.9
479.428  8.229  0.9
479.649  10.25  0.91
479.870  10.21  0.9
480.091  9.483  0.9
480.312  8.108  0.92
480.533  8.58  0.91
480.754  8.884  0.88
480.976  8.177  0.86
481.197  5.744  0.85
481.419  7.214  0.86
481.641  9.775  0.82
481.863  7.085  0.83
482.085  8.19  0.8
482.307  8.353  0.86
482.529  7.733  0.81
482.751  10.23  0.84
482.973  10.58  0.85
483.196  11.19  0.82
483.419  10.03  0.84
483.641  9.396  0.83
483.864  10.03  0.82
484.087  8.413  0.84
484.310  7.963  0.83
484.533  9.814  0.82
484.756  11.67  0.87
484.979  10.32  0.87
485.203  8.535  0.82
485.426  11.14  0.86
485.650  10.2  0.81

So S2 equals 9.16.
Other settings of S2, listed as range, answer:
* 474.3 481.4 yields 8.75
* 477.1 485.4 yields 8.99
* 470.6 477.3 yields 7.61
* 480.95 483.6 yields 8.73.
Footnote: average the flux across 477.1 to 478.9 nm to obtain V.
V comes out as 8.4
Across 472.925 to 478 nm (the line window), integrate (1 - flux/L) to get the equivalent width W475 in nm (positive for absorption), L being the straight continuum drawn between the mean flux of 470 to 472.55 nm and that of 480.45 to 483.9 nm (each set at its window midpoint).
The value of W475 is -0.37 nm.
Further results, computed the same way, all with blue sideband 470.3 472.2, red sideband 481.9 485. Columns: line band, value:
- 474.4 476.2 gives -0.194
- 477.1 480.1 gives -0.142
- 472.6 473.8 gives 0.244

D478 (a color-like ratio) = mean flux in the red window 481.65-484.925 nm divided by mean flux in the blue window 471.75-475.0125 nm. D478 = 1.3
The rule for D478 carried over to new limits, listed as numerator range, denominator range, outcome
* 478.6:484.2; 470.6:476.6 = 1.20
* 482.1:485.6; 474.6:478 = 1.12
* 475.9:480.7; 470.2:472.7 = 1.30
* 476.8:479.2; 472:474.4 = 1.32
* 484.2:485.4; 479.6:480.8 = 1.06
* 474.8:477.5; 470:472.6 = 1.22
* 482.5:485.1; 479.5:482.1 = 1.16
